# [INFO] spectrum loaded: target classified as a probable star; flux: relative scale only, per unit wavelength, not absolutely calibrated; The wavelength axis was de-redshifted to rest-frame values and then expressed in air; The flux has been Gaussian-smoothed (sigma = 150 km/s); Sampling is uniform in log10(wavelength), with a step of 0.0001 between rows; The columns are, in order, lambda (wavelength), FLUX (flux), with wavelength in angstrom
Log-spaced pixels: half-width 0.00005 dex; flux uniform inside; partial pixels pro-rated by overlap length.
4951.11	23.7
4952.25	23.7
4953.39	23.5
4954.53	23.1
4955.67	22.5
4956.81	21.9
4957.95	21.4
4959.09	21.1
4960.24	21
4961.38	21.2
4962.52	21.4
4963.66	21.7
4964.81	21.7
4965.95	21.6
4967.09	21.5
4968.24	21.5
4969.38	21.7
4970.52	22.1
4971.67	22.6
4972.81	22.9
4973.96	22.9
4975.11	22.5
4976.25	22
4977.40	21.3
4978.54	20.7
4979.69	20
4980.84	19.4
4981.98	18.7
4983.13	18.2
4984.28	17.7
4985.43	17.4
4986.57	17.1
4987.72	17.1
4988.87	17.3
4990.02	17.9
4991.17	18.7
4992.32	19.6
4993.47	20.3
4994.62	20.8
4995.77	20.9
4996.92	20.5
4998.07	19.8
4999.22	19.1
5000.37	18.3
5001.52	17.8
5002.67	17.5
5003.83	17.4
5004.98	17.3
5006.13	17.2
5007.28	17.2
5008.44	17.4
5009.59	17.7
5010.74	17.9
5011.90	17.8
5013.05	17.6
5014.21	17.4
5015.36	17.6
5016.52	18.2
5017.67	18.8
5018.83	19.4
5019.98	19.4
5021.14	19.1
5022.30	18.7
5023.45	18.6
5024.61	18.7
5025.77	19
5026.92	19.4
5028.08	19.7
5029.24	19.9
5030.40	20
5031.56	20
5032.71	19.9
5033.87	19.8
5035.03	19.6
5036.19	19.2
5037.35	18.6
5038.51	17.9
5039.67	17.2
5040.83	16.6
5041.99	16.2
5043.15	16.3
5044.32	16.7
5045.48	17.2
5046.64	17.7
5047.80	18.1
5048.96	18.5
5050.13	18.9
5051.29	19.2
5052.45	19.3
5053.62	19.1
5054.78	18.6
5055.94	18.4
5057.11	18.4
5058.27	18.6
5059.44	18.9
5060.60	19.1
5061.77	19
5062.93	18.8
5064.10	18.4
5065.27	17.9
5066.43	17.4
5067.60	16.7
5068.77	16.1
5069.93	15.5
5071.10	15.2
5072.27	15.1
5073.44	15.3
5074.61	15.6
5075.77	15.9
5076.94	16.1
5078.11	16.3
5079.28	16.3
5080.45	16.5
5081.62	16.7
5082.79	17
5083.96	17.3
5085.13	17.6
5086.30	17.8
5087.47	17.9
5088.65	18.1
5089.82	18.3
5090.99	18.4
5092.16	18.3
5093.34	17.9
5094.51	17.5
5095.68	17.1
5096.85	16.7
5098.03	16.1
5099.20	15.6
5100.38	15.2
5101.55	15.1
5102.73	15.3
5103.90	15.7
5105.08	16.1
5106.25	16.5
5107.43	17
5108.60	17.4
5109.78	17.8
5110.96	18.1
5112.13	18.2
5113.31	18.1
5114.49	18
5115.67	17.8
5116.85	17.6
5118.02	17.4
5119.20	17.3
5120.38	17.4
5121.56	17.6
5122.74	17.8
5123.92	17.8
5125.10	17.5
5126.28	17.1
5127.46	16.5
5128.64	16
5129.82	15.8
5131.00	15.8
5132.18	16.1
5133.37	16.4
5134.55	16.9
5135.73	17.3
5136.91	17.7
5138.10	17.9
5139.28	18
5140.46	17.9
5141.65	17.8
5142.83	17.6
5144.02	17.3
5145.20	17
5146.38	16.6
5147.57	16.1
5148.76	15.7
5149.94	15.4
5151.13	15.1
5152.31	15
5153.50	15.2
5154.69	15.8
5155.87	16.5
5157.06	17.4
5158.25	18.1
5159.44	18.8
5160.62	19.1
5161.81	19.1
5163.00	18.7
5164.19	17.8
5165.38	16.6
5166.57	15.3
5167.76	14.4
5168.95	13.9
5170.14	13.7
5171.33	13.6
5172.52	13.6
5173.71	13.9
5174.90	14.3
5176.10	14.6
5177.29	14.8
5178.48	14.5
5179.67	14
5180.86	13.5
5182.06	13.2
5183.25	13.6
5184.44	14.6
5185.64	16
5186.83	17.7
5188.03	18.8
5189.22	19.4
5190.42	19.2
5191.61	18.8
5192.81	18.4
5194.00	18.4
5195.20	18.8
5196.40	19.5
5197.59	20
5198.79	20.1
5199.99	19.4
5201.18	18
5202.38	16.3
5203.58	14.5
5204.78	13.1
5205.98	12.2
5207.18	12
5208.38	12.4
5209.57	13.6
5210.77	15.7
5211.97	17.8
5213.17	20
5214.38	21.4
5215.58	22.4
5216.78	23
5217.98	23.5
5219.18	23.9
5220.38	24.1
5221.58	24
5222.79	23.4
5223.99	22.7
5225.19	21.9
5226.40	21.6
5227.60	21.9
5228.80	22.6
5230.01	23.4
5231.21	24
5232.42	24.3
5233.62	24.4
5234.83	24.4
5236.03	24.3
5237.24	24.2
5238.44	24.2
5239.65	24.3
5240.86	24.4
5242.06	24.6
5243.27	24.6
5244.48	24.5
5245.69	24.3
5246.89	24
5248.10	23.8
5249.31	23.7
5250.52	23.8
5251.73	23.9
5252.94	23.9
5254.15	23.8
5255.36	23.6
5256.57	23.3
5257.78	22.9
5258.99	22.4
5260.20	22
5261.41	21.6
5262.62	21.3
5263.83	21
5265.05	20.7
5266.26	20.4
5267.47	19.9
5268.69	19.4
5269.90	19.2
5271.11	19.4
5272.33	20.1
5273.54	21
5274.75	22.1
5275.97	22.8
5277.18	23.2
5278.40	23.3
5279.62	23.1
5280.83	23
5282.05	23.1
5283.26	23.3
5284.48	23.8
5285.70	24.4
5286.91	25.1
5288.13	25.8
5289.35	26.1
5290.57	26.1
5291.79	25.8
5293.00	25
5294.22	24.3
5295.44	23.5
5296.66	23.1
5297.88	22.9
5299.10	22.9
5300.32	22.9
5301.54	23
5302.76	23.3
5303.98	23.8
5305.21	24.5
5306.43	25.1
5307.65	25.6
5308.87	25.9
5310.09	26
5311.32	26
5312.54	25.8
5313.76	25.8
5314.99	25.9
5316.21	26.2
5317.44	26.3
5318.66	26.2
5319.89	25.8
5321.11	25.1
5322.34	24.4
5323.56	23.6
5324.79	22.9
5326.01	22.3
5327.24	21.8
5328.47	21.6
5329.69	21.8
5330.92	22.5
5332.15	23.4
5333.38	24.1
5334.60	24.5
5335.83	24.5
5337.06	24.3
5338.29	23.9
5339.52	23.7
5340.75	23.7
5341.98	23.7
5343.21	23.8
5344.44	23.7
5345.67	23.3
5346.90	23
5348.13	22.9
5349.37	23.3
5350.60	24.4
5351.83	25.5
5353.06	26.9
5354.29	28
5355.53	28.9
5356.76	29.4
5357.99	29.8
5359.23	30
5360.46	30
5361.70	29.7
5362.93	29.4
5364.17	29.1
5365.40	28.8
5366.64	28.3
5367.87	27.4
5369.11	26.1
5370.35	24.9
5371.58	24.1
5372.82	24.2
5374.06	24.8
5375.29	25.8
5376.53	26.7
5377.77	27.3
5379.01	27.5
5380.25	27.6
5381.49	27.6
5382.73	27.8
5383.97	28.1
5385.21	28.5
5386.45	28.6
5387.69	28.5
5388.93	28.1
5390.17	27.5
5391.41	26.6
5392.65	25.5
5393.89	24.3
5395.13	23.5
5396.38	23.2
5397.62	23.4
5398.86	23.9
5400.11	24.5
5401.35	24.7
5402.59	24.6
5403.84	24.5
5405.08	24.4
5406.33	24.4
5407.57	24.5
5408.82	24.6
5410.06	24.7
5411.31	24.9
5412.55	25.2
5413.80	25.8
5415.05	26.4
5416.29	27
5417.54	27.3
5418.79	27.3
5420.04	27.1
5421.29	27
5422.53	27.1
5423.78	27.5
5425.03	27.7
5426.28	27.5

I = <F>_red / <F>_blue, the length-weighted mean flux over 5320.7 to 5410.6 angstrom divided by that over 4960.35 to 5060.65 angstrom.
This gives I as 1.33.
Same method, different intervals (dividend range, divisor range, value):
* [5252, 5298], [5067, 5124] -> 1.35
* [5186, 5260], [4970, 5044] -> 1.12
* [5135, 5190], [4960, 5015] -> 0.83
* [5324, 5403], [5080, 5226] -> 1.49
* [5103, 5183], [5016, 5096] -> 0.92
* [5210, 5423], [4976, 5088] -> 1.35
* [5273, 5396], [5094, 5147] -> 1.48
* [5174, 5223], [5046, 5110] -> 1.02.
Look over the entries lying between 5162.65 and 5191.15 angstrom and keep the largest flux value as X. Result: 19.4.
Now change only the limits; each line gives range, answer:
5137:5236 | 24.4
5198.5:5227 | 24.1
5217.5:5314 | 26.1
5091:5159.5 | 18.8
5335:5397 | 30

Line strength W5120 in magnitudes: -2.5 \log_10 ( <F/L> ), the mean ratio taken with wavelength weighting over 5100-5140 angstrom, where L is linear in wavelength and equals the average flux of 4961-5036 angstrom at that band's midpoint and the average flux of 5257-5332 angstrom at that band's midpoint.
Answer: 0.23 mag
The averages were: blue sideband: 19.4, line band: 17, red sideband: 23.4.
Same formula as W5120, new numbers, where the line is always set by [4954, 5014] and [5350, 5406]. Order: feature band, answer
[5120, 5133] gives 0.31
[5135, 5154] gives 0.33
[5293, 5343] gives 0.06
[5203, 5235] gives 0.18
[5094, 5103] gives 0.33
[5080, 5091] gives 0.23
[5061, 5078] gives 0.27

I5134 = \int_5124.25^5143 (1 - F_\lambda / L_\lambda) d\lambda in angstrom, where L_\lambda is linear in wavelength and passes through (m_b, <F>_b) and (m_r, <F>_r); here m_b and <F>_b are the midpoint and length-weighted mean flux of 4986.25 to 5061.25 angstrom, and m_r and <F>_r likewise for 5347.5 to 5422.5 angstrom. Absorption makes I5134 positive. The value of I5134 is 3.5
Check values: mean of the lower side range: 18.5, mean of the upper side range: 26.4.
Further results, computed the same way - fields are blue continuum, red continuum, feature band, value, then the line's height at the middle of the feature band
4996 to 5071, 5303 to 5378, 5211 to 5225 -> 0.24 angstrom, 22.6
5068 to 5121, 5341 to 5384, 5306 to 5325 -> -0.46 angstrom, 24.9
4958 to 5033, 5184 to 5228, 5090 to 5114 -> 2.82 angstrom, 19.2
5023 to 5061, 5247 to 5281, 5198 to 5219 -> 3.66 angstrom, 21.2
